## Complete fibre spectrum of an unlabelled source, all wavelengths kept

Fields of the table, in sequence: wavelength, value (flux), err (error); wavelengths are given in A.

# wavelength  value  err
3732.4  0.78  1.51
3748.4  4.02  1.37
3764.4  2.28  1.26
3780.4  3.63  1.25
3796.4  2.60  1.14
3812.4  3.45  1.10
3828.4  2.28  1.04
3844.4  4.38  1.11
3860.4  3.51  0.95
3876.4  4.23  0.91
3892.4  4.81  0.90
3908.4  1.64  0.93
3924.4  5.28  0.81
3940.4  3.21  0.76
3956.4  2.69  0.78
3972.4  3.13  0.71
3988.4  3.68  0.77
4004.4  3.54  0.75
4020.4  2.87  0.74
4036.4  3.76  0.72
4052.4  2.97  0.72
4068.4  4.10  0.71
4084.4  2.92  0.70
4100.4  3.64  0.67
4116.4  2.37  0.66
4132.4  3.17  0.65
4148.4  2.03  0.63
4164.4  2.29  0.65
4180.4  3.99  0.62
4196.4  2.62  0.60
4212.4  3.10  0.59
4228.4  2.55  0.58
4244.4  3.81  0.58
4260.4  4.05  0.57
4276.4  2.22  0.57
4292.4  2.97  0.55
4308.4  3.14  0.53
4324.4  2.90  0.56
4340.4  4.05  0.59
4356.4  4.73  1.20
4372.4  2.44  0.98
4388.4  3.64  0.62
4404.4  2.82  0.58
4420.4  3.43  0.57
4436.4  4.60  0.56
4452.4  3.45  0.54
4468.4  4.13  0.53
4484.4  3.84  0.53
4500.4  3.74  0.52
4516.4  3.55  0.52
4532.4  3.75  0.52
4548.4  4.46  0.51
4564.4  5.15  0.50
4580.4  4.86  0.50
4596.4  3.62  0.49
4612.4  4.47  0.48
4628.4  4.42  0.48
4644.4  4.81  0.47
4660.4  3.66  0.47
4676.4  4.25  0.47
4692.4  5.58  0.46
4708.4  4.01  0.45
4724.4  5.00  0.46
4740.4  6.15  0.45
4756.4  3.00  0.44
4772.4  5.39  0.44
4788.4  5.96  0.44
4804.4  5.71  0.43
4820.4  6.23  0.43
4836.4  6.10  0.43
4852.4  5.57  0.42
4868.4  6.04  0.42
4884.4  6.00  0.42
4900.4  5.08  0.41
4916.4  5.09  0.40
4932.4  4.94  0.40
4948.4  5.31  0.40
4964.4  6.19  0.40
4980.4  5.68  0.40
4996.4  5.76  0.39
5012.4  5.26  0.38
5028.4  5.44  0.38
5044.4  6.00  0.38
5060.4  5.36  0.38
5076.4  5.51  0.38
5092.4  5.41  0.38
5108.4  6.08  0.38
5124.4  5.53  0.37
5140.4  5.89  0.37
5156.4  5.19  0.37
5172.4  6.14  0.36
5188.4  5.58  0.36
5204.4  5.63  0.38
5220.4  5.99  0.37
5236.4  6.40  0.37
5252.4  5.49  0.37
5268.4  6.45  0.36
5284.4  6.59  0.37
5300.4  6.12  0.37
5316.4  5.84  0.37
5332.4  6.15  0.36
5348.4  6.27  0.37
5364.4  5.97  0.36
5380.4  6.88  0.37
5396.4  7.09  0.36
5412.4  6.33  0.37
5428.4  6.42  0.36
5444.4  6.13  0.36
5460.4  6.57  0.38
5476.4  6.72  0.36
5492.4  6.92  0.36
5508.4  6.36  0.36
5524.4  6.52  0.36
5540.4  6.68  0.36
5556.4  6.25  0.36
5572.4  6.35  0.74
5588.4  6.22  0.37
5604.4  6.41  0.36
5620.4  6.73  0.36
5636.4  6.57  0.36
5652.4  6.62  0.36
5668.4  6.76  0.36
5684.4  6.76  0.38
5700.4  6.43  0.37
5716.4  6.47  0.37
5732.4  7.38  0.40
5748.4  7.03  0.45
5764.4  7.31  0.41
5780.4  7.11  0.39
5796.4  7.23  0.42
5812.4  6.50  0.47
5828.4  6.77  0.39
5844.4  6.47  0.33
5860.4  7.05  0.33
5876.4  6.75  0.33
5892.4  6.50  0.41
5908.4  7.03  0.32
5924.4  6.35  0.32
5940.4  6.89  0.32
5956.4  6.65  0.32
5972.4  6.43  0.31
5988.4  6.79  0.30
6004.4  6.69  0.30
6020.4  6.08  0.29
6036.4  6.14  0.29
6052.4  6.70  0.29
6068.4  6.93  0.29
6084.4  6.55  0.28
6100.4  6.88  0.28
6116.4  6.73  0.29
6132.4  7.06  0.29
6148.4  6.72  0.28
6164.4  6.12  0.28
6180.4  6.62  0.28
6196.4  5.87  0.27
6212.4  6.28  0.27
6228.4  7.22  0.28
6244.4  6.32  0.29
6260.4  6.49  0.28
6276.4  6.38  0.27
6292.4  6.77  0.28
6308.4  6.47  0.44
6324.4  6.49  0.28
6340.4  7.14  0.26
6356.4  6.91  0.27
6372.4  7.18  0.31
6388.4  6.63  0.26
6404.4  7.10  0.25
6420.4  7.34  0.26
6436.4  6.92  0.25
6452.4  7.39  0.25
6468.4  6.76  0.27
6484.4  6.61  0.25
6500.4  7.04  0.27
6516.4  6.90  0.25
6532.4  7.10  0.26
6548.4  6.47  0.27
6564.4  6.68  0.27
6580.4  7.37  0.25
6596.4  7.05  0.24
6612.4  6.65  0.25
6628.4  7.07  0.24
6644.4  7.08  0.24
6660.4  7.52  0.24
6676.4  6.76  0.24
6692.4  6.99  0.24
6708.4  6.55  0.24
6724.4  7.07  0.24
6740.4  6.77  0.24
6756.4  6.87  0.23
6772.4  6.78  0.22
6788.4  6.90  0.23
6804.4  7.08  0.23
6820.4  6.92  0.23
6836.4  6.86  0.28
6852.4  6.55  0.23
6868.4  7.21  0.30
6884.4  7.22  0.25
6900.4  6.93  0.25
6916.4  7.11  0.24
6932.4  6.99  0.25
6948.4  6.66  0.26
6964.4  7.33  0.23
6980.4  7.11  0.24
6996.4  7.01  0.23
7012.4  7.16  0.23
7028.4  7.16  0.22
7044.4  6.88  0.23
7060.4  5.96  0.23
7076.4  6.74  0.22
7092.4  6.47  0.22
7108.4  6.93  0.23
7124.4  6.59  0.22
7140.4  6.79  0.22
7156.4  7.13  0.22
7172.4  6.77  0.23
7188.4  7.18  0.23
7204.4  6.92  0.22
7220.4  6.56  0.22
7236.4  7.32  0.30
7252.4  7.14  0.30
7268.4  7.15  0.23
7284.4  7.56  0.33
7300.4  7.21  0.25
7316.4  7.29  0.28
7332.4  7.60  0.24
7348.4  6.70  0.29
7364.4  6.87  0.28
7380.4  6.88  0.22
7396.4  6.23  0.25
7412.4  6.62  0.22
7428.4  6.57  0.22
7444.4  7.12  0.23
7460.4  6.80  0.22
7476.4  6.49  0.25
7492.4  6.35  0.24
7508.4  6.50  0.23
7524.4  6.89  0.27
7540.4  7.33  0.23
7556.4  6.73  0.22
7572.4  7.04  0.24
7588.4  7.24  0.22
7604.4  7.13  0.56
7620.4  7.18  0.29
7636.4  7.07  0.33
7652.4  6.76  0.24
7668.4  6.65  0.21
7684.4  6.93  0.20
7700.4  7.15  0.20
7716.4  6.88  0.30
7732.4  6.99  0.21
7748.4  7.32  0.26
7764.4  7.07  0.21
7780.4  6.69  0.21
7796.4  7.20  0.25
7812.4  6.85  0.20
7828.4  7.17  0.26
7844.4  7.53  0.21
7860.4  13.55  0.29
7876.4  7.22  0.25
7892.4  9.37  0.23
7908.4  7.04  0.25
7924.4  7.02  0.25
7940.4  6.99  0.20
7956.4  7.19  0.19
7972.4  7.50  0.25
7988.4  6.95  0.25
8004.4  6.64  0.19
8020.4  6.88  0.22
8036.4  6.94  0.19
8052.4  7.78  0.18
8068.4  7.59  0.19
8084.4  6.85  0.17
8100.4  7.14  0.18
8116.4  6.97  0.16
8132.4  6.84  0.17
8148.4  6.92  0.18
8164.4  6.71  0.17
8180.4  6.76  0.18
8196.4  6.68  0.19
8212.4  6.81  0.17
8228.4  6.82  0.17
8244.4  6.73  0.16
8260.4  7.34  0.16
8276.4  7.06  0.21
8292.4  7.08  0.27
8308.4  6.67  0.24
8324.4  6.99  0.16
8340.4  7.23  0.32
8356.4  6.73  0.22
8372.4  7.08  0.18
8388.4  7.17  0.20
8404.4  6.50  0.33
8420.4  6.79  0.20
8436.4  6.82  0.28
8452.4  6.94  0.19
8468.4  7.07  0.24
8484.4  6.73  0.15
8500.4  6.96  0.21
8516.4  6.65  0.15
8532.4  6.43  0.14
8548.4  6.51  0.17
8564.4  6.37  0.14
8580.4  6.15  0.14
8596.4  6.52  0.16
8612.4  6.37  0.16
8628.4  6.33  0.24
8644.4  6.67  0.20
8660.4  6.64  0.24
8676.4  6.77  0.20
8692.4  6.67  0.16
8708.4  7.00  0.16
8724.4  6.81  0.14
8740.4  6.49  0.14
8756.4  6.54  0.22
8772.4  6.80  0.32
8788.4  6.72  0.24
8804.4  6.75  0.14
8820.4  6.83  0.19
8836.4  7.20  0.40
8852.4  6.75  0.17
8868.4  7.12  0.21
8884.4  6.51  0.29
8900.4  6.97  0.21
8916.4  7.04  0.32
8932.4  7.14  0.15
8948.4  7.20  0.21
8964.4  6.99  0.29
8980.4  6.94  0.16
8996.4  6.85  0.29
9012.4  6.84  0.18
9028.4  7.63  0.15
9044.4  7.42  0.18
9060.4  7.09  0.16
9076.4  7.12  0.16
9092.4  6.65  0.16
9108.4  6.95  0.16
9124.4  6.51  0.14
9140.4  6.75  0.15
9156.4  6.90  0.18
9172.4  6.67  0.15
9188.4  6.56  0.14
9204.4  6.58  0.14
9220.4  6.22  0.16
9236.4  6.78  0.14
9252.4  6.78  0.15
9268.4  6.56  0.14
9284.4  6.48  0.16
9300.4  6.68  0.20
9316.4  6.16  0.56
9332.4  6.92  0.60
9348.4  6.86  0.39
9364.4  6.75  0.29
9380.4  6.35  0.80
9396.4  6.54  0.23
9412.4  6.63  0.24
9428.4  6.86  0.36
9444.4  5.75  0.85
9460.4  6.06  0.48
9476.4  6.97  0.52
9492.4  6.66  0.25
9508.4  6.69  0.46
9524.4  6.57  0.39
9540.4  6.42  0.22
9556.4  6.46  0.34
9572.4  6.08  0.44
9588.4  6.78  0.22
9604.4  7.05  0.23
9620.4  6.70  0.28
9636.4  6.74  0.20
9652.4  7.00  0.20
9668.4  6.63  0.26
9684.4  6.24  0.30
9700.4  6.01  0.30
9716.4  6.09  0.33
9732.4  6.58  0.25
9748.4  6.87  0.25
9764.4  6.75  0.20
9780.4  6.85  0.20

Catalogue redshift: 0.20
